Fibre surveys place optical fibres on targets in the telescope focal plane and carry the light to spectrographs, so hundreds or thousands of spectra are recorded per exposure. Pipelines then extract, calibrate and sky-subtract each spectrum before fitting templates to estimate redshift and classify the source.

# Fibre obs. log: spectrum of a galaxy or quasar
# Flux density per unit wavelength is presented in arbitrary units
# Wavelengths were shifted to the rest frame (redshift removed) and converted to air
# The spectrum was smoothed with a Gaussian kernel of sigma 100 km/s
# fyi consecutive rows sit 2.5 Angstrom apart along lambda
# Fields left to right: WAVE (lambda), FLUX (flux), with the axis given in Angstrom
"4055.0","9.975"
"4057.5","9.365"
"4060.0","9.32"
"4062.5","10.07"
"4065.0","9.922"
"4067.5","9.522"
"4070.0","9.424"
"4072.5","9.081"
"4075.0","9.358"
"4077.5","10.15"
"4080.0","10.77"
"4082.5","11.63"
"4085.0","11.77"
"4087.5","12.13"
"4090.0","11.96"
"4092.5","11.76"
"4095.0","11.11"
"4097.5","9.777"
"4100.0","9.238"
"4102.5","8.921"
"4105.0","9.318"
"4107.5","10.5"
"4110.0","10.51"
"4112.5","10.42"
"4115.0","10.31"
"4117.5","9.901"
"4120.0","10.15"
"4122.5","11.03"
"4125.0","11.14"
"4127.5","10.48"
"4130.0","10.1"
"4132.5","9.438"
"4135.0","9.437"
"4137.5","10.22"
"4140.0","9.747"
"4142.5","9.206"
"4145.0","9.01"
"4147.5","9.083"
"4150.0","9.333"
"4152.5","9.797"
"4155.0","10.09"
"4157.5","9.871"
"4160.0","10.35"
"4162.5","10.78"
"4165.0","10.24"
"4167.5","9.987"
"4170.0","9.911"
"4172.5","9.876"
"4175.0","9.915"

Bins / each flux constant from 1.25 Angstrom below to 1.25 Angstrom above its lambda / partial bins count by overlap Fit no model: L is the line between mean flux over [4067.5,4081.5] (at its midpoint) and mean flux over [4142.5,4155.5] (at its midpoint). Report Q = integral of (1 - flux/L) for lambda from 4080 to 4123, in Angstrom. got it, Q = -4.3 Angstrom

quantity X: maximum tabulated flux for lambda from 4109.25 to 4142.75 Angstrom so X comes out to 11.14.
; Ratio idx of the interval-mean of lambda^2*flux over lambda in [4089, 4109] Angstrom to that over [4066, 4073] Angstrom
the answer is 1.11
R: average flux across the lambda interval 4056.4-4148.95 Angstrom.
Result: 10.1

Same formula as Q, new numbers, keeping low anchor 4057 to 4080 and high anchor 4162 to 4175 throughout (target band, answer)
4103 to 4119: -0.42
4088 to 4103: -1.31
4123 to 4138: -0.38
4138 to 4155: 0.93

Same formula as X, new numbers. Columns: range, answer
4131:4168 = 10.78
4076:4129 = 12.13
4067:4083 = 11.63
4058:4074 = 10.07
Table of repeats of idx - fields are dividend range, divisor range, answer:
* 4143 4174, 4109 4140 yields 0.98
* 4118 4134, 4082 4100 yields 0.93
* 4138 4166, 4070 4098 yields 0.93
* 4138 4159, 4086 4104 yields 0.92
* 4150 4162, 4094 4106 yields 1.07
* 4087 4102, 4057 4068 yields 1.14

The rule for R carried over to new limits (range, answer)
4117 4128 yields 10.6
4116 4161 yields 9.91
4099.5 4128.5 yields 10.2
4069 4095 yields 10.8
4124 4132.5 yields 10.4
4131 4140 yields 9.72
